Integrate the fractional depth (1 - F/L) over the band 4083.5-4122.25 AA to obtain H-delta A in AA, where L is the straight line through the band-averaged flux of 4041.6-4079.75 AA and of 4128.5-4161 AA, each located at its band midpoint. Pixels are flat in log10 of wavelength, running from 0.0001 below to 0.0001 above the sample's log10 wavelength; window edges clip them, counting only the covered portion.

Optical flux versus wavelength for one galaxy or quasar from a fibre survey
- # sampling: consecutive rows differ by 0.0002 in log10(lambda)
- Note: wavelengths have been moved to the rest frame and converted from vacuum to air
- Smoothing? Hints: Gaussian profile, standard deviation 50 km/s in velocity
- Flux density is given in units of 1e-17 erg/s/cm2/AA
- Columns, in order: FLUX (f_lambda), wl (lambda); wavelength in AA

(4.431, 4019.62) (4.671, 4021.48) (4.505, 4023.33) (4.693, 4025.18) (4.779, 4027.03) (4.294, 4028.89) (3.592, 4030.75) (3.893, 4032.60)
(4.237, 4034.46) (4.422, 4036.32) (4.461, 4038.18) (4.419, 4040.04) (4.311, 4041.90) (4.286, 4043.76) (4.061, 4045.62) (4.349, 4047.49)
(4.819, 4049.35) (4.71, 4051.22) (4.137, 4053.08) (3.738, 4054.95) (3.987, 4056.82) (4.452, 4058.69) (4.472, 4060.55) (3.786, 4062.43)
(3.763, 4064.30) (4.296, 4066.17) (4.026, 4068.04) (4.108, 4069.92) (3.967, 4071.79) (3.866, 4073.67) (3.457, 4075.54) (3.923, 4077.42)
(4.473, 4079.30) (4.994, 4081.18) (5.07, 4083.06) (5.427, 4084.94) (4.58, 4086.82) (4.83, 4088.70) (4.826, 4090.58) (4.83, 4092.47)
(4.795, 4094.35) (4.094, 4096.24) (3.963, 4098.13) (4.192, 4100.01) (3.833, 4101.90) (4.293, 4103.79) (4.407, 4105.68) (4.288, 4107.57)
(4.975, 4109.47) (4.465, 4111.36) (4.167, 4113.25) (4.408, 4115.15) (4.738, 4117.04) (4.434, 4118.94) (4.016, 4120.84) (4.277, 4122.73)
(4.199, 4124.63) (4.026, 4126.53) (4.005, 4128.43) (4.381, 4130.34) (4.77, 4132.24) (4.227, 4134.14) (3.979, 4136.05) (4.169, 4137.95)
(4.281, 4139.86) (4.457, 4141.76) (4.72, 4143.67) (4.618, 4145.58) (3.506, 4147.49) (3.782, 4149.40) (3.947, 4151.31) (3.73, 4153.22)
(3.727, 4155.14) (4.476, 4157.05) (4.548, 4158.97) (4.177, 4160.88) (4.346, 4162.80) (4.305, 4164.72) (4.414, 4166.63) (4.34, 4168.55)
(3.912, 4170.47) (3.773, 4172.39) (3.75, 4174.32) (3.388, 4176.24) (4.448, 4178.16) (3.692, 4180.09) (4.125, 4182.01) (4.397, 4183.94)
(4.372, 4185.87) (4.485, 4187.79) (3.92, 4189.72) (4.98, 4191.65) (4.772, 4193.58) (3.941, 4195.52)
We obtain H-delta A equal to -2.9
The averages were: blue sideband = 4.13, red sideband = 4.2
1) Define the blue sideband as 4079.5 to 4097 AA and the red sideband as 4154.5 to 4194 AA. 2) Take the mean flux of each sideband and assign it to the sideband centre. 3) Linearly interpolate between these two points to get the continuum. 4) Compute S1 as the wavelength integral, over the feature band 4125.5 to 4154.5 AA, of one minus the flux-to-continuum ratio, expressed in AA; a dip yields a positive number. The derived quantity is 1.8 AA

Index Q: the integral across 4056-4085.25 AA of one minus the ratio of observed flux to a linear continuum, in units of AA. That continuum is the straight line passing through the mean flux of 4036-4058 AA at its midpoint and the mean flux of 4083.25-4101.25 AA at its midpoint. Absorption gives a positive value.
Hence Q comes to 1.6 AA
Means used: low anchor 4.31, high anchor 4.62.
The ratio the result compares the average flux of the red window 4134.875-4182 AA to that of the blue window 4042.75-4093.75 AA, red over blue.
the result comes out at 0.94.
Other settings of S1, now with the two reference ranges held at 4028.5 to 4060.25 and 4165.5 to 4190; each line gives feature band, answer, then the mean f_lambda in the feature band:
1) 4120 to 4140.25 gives -0.33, 4.21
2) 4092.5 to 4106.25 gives -0.26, 4.26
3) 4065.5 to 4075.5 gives 0.53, 3.99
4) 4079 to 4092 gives -2.18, 4.9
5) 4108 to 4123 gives -0.99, 4.44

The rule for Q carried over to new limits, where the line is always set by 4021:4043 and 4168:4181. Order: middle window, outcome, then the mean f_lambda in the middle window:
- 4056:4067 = 0.3 AA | 4.13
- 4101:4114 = -0.8 AA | 4.35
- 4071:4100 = -2.0 AA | 4.47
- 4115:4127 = -0.7 AA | 4.31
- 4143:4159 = -0.5 AA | 4.08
